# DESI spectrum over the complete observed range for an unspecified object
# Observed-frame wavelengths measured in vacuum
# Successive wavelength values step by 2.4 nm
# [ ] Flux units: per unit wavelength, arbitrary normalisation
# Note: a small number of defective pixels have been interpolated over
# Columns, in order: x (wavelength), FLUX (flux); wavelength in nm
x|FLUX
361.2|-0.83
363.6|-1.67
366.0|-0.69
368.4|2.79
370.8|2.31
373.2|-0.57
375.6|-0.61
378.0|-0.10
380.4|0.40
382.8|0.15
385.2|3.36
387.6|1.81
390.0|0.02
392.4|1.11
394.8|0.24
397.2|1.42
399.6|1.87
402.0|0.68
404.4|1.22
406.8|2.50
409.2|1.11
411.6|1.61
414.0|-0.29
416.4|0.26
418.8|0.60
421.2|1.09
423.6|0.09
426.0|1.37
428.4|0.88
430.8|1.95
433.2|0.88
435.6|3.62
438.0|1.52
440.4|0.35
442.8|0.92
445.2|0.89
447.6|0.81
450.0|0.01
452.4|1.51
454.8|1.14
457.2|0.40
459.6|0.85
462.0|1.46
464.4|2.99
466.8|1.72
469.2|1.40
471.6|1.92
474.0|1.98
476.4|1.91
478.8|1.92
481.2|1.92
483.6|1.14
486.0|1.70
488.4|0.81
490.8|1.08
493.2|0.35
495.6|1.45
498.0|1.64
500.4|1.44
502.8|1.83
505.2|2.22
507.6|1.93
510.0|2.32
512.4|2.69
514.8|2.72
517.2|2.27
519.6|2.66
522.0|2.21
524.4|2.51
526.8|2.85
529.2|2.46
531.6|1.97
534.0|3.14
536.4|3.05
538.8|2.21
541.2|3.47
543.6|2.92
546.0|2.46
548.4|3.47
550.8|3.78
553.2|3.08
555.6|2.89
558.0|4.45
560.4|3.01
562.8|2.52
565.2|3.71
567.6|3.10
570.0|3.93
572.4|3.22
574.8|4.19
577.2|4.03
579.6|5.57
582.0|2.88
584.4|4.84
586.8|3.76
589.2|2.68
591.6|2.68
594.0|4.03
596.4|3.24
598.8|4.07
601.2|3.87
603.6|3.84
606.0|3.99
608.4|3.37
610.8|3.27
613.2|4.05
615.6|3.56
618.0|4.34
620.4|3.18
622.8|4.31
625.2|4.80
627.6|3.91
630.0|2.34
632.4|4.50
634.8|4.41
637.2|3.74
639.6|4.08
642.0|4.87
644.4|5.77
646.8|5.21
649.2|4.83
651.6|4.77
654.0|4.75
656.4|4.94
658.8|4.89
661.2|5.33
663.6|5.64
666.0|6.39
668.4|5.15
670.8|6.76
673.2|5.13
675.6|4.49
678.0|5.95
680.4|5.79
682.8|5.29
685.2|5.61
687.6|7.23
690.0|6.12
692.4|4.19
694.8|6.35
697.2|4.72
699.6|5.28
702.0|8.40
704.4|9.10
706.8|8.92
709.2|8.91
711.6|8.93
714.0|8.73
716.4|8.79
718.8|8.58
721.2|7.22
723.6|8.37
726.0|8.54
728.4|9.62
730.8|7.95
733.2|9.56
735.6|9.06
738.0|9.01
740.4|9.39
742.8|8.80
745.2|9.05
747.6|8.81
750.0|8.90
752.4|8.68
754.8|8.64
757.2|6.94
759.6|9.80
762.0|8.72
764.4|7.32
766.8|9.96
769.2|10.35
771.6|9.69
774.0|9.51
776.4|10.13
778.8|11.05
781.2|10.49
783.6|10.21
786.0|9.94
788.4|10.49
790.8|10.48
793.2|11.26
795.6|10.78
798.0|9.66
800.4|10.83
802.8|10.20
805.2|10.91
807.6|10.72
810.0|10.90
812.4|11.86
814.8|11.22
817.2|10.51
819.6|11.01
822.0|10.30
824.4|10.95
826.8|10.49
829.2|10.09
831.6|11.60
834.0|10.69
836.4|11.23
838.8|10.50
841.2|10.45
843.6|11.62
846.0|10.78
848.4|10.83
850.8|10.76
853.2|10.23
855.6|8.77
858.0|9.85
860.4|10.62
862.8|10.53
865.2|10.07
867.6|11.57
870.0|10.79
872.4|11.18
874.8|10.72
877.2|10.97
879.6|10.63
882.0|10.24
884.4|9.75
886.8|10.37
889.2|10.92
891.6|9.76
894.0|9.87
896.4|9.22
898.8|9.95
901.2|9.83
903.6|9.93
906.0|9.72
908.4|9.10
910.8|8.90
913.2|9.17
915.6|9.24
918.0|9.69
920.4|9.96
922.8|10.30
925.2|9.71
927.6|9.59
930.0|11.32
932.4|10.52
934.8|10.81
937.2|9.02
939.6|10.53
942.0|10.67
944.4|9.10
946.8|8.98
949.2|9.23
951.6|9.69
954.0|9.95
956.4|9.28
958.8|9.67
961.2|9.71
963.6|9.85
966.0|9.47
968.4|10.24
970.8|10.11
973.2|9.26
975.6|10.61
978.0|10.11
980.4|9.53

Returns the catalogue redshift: 0.759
